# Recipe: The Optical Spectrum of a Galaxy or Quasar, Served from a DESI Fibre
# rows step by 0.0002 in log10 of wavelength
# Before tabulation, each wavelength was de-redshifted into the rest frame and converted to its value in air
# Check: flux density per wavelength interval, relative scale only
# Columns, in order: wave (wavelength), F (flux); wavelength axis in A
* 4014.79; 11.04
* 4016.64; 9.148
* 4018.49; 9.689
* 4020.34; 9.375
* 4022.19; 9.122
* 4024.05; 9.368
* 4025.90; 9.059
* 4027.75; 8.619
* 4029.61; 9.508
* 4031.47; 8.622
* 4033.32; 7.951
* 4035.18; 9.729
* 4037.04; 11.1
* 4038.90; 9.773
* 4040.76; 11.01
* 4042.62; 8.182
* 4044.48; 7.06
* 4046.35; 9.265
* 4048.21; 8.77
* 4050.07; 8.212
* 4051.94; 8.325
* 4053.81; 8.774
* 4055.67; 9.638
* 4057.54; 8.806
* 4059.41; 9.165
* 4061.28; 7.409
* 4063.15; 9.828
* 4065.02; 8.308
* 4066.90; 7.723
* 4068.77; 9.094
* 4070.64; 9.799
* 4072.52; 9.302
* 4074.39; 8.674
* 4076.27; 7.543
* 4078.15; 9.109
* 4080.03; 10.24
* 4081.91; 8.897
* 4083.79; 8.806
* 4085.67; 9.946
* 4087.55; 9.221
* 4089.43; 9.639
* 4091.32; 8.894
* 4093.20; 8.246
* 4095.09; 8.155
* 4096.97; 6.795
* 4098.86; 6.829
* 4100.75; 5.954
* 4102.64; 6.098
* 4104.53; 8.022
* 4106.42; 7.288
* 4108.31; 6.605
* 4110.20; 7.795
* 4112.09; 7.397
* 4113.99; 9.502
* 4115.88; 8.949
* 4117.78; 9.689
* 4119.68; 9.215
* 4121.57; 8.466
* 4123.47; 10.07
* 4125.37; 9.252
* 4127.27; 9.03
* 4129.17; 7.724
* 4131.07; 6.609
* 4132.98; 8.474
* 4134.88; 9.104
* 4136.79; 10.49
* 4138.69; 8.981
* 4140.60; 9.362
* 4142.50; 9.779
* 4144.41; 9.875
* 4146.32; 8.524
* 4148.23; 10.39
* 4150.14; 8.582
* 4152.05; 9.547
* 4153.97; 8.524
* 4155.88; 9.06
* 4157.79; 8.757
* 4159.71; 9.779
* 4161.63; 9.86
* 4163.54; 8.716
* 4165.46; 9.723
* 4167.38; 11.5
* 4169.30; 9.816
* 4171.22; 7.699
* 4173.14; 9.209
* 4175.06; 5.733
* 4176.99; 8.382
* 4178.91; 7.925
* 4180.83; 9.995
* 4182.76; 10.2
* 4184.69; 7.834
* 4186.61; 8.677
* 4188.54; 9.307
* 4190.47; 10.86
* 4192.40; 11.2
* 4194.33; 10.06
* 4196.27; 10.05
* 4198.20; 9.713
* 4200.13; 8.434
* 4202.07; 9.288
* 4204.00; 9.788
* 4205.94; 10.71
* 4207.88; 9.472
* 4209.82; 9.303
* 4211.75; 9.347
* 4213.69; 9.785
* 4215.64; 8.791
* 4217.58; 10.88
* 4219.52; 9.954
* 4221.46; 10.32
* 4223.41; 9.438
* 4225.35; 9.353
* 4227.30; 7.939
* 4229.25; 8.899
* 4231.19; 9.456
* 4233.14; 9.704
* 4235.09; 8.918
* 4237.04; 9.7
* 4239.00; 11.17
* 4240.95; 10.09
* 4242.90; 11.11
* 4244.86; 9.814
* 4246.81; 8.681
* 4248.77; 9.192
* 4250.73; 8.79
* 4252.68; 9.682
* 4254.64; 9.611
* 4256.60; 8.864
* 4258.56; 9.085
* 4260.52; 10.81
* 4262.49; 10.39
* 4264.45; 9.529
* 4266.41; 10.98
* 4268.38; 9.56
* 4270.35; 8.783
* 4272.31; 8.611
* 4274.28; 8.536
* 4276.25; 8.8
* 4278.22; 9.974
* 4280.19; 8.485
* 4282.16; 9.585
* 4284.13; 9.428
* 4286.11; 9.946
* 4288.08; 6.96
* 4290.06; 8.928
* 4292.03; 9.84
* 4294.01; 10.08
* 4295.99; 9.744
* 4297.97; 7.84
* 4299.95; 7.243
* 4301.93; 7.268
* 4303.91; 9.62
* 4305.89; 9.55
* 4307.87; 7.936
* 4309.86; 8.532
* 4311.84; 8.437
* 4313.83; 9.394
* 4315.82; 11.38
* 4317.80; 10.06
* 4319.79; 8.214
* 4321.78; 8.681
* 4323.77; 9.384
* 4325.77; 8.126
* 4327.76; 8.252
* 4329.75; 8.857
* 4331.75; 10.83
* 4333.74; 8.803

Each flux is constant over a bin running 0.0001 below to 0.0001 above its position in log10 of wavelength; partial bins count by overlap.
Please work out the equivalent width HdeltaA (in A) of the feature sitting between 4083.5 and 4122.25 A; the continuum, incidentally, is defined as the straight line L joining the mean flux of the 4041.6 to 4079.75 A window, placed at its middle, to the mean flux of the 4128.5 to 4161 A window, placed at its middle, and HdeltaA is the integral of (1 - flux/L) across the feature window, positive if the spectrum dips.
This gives 3.1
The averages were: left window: 8.68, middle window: 8.16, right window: 9.05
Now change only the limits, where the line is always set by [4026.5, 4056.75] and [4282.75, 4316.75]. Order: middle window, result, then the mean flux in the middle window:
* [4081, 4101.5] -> 1.6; 8.33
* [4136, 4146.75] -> -0.6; 9.54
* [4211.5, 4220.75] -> -0.8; 9.8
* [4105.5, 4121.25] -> 1.2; 8.32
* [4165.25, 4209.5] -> -1.9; 9.37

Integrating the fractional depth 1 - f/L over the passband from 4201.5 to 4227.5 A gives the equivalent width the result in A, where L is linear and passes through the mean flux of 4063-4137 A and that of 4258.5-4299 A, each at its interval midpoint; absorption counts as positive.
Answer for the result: -1.8 A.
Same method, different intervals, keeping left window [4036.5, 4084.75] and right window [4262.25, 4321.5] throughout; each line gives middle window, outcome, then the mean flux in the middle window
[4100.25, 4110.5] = 2.3 A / 6.95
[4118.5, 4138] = 0.3 A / 8.86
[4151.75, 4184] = -0.2 A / 9.06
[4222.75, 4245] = -1.4 A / 9.63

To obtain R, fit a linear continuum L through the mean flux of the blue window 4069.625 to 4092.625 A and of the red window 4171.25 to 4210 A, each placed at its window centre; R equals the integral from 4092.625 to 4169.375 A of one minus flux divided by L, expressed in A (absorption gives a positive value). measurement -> 4.3 A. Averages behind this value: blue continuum 9.16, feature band 8.69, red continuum 9.27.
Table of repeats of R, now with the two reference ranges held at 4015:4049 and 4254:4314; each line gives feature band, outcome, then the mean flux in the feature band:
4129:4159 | 0.47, 9.03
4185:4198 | -1.07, 9.9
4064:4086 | 0.66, 8.93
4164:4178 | 0.46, 8.85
